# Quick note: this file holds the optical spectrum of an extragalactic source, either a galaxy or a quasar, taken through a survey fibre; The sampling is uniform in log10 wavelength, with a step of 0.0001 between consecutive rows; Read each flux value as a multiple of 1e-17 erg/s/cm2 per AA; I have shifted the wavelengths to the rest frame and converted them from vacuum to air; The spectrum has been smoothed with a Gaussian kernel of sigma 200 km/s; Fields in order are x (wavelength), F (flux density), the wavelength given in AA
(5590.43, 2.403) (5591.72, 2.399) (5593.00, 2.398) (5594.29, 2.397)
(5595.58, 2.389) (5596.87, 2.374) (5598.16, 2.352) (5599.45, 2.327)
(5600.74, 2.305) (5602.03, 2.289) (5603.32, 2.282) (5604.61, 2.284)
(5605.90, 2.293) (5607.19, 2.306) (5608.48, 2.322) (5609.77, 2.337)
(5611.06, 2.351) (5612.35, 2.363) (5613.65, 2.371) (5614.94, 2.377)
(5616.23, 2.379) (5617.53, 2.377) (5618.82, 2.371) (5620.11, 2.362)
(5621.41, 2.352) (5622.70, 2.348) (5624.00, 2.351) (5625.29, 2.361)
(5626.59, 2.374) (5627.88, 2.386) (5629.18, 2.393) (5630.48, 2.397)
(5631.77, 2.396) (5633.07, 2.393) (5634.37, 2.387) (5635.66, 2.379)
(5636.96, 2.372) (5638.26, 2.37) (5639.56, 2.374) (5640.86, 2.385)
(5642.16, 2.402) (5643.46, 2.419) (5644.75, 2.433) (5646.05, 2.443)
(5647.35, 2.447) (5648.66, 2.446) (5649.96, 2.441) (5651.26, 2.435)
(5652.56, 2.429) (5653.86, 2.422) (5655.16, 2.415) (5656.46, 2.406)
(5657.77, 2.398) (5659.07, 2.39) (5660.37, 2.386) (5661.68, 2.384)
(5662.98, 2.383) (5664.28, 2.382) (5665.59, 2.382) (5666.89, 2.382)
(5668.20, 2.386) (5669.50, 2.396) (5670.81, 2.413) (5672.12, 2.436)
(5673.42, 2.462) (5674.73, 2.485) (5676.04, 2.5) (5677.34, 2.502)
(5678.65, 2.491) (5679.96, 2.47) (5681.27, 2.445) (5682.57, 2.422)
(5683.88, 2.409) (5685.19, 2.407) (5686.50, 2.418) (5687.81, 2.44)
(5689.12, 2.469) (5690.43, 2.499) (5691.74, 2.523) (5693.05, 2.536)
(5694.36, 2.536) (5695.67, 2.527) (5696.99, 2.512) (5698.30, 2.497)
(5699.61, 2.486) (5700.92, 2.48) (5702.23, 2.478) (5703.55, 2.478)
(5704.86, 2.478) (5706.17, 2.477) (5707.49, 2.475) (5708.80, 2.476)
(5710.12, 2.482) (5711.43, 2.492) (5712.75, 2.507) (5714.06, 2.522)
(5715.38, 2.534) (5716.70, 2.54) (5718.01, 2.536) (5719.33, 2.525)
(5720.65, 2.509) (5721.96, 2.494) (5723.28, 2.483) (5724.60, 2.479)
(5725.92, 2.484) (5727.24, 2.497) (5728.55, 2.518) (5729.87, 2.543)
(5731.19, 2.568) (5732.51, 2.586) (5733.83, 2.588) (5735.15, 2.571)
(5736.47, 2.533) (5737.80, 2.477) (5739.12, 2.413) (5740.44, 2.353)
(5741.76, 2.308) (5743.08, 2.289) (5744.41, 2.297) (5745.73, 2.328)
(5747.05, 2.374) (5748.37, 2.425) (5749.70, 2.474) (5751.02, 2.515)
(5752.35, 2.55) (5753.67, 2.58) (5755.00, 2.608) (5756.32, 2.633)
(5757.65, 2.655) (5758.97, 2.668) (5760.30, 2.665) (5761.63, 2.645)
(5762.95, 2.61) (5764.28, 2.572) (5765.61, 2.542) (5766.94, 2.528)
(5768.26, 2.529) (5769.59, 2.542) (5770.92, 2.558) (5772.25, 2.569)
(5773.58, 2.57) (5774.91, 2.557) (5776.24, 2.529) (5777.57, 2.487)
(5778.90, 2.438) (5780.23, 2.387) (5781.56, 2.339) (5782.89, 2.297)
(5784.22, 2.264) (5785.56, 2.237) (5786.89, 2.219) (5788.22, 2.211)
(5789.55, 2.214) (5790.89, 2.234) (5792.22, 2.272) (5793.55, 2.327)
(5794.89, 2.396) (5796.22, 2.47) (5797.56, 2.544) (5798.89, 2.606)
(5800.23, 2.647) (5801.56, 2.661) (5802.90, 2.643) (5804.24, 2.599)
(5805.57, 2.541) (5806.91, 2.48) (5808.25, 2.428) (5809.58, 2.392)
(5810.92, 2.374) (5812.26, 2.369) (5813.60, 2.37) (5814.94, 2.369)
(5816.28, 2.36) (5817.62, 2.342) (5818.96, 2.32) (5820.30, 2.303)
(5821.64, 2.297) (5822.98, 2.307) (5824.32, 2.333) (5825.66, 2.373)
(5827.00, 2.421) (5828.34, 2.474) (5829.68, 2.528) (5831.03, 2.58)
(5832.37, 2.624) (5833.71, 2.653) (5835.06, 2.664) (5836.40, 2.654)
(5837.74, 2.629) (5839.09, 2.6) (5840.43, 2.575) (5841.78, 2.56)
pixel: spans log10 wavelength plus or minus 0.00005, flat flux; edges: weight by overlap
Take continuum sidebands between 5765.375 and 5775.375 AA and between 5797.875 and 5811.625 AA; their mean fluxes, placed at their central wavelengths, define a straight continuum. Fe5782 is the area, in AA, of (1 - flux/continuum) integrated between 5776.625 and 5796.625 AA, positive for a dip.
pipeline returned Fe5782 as 1.76 AA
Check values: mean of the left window 2.55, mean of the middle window 2.32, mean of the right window 2.54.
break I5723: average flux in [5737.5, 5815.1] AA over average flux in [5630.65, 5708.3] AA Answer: 1.01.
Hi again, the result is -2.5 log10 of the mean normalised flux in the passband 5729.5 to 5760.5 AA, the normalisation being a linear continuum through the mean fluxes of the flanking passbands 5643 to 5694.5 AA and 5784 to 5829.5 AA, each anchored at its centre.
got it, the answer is -0.04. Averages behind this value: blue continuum 2.44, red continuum 2.4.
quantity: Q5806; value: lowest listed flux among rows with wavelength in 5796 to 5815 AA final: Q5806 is 2.369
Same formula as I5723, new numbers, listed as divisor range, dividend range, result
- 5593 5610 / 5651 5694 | 1.05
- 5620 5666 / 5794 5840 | 1.04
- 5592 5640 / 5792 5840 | 1.05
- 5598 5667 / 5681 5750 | 1.04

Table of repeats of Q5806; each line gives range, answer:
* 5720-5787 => 2.219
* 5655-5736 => 2.382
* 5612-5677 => 2.348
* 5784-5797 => 2.211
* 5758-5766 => 2.542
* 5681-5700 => 2.407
